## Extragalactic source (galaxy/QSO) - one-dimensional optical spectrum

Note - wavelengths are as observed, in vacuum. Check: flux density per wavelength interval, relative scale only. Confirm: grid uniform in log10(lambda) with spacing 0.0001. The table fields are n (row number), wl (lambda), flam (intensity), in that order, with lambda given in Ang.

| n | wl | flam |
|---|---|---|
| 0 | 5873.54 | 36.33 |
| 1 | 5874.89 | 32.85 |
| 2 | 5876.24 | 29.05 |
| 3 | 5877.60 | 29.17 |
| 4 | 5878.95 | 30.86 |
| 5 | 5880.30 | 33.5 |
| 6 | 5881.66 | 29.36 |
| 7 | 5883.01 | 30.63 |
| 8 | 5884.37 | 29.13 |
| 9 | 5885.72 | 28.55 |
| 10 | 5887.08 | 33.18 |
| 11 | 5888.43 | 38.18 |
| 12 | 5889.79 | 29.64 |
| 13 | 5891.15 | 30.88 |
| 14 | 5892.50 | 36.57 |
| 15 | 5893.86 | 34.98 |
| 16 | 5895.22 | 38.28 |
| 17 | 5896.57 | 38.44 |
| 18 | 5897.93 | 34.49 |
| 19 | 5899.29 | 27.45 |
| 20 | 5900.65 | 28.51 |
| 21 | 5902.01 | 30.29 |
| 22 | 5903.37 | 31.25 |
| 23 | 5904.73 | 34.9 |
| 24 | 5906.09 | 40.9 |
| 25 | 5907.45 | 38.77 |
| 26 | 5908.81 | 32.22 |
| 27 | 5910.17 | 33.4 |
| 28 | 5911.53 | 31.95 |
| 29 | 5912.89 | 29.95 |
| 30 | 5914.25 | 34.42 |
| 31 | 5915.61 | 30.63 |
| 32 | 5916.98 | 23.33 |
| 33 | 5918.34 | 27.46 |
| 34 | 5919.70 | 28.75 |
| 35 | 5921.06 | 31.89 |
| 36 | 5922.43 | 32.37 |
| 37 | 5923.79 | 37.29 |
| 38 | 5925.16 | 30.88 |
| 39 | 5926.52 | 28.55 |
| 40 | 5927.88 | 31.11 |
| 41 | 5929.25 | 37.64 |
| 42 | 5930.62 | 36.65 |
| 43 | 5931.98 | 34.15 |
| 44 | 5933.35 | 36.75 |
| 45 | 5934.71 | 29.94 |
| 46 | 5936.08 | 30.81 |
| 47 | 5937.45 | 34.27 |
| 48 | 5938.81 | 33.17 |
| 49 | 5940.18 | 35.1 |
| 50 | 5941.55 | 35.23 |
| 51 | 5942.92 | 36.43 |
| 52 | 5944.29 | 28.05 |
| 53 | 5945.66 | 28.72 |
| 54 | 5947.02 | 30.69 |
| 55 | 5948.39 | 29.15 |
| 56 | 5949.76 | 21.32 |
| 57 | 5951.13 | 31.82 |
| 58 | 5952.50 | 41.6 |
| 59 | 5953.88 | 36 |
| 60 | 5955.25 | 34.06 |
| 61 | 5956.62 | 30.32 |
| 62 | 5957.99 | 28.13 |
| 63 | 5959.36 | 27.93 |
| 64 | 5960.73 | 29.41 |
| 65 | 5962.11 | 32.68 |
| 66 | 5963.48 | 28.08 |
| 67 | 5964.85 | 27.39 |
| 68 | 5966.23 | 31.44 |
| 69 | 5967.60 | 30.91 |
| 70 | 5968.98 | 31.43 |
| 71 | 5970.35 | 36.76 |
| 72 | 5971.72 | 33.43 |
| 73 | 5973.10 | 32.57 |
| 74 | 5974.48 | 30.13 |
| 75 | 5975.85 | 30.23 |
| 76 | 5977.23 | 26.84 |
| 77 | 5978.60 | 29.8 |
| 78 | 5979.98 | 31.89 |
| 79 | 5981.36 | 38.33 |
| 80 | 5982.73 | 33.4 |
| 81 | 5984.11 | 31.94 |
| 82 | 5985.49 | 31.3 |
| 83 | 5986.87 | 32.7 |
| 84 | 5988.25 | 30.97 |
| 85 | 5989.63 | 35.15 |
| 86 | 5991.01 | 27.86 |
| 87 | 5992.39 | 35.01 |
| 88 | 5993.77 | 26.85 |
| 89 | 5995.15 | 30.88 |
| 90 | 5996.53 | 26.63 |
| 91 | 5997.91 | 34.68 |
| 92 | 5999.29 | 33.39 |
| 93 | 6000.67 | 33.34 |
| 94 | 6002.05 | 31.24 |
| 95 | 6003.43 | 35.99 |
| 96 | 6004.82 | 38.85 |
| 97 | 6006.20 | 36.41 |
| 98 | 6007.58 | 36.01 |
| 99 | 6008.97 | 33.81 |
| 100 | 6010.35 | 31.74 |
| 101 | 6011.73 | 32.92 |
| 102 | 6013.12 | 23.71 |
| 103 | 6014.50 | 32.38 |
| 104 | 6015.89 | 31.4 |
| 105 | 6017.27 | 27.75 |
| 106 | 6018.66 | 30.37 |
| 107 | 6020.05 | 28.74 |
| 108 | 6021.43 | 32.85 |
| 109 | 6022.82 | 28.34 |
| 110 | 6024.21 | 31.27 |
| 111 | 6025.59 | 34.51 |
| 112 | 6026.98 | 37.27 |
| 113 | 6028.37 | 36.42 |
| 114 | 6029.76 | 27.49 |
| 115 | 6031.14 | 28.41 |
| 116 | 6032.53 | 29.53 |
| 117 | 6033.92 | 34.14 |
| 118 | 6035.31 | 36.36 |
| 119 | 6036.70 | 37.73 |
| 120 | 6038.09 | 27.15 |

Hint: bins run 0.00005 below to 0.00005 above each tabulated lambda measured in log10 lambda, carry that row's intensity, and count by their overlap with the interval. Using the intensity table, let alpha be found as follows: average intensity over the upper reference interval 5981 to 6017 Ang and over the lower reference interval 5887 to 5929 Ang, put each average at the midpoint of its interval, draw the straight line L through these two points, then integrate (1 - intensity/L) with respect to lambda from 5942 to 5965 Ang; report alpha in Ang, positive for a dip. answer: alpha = 1.2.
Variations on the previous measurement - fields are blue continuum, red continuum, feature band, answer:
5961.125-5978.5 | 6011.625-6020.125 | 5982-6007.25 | -2.1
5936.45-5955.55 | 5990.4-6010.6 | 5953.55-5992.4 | 1.4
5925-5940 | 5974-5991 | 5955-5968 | 1.0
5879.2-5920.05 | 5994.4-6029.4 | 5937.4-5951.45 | 0.5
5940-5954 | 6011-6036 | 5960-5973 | 0.2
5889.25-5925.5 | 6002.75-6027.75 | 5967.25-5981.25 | 0.4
